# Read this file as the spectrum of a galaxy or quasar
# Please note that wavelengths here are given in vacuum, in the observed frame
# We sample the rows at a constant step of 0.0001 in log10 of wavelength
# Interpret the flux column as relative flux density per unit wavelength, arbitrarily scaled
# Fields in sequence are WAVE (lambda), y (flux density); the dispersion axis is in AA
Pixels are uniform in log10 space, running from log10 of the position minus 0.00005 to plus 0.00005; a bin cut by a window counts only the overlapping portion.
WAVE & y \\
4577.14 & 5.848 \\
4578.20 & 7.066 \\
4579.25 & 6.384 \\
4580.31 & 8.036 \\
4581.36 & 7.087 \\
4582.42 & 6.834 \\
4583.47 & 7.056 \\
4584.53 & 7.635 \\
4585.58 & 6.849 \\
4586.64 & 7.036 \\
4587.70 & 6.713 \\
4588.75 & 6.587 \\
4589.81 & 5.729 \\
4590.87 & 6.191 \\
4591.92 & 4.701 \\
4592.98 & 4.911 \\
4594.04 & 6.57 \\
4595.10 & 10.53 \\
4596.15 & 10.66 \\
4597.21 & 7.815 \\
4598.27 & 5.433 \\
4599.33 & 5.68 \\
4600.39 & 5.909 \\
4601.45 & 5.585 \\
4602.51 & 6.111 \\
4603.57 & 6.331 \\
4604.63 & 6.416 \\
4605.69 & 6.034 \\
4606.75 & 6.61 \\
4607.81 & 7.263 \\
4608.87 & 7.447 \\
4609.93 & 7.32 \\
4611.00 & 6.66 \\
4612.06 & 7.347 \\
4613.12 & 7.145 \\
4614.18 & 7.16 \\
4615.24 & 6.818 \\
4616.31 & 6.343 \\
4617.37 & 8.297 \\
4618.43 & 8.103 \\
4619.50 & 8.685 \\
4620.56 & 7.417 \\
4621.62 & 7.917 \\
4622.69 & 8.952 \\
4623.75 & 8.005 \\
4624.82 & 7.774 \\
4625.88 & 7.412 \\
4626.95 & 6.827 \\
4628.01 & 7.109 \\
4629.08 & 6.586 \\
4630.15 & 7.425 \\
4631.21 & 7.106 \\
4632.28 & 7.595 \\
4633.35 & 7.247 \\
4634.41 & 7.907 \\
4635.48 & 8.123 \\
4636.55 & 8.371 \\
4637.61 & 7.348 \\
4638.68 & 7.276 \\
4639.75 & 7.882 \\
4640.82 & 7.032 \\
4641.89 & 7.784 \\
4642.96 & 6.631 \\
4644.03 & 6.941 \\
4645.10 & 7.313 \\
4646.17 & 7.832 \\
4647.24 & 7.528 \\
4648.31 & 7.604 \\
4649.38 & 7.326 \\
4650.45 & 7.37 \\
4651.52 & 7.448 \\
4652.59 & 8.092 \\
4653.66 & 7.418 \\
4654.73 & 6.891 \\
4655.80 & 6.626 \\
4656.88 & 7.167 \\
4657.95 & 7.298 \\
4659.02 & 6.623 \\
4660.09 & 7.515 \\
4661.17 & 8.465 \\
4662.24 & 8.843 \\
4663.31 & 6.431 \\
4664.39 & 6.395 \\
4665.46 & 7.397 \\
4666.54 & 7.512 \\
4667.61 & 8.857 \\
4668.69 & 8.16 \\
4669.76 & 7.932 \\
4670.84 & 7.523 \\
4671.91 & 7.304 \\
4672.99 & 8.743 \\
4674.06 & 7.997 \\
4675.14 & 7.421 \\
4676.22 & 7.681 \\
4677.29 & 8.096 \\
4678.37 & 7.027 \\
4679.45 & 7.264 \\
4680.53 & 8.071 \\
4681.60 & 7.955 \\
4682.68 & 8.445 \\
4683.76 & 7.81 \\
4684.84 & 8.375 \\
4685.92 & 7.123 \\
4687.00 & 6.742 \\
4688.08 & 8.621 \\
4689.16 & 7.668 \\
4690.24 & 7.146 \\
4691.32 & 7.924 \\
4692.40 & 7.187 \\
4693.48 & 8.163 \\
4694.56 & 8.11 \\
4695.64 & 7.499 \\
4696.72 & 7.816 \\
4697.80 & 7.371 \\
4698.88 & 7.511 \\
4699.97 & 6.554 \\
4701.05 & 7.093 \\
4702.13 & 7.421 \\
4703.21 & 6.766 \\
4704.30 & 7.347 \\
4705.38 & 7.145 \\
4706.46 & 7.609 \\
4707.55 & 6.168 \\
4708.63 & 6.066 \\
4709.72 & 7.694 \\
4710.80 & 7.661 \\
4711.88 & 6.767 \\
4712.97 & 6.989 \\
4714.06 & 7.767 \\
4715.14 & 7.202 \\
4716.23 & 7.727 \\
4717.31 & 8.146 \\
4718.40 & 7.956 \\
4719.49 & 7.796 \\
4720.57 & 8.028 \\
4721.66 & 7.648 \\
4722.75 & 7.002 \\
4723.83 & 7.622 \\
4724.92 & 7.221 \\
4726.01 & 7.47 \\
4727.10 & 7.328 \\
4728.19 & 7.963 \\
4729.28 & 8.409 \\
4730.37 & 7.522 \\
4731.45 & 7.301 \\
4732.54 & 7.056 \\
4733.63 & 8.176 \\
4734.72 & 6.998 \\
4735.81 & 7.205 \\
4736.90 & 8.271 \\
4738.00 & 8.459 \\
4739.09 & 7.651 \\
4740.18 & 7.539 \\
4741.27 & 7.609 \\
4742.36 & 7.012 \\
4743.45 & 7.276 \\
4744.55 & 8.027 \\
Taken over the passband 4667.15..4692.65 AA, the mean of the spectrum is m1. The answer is 7.8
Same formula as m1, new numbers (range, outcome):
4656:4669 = 7.52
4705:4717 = 7.18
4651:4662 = 7.4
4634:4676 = 7.55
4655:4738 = 7.54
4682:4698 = 7.74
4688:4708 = 7.41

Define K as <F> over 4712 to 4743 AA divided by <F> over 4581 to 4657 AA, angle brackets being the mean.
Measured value 1.06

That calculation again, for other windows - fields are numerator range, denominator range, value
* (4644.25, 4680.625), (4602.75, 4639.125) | 1.03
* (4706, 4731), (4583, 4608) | 1.12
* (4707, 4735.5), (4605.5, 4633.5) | 1.01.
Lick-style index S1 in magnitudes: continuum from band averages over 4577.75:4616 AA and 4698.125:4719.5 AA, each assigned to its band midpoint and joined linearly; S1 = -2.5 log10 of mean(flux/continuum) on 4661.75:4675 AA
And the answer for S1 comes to -0.09 mag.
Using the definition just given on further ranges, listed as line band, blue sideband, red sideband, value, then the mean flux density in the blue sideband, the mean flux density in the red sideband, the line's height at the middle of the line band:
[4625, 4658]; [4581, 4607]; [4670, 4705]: -0.03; 6.68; 7.62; 7.16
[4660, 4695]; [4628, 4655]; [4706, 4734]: -0.04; 7.44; 7.47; 7.45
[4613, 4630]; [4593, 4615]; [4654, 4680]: -0.06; 6.95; 7.55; 7.12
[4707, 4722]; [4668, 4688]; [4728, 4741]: 0.05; 7.79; 7.7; 7.73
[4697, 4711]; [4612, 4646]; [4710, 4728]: 0.06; 7.5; 7.53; 7.53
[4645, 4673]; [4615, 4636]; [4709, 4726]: 0.01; 7.59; 7.53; 7.57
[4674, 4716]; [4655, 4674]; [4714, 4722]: 0.03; 7.58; 7.79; 7.7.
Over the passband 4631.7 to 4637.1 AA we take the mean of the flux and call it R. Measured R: 7.84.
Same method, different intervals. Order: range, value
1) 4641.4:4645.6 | 7.16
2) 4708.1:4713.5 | 7.04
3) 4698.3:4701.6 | 7.06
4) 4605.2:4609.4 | 6.85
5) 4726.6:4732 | 7.71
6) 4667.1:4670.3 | 8.31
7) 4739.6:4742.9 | 7.4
